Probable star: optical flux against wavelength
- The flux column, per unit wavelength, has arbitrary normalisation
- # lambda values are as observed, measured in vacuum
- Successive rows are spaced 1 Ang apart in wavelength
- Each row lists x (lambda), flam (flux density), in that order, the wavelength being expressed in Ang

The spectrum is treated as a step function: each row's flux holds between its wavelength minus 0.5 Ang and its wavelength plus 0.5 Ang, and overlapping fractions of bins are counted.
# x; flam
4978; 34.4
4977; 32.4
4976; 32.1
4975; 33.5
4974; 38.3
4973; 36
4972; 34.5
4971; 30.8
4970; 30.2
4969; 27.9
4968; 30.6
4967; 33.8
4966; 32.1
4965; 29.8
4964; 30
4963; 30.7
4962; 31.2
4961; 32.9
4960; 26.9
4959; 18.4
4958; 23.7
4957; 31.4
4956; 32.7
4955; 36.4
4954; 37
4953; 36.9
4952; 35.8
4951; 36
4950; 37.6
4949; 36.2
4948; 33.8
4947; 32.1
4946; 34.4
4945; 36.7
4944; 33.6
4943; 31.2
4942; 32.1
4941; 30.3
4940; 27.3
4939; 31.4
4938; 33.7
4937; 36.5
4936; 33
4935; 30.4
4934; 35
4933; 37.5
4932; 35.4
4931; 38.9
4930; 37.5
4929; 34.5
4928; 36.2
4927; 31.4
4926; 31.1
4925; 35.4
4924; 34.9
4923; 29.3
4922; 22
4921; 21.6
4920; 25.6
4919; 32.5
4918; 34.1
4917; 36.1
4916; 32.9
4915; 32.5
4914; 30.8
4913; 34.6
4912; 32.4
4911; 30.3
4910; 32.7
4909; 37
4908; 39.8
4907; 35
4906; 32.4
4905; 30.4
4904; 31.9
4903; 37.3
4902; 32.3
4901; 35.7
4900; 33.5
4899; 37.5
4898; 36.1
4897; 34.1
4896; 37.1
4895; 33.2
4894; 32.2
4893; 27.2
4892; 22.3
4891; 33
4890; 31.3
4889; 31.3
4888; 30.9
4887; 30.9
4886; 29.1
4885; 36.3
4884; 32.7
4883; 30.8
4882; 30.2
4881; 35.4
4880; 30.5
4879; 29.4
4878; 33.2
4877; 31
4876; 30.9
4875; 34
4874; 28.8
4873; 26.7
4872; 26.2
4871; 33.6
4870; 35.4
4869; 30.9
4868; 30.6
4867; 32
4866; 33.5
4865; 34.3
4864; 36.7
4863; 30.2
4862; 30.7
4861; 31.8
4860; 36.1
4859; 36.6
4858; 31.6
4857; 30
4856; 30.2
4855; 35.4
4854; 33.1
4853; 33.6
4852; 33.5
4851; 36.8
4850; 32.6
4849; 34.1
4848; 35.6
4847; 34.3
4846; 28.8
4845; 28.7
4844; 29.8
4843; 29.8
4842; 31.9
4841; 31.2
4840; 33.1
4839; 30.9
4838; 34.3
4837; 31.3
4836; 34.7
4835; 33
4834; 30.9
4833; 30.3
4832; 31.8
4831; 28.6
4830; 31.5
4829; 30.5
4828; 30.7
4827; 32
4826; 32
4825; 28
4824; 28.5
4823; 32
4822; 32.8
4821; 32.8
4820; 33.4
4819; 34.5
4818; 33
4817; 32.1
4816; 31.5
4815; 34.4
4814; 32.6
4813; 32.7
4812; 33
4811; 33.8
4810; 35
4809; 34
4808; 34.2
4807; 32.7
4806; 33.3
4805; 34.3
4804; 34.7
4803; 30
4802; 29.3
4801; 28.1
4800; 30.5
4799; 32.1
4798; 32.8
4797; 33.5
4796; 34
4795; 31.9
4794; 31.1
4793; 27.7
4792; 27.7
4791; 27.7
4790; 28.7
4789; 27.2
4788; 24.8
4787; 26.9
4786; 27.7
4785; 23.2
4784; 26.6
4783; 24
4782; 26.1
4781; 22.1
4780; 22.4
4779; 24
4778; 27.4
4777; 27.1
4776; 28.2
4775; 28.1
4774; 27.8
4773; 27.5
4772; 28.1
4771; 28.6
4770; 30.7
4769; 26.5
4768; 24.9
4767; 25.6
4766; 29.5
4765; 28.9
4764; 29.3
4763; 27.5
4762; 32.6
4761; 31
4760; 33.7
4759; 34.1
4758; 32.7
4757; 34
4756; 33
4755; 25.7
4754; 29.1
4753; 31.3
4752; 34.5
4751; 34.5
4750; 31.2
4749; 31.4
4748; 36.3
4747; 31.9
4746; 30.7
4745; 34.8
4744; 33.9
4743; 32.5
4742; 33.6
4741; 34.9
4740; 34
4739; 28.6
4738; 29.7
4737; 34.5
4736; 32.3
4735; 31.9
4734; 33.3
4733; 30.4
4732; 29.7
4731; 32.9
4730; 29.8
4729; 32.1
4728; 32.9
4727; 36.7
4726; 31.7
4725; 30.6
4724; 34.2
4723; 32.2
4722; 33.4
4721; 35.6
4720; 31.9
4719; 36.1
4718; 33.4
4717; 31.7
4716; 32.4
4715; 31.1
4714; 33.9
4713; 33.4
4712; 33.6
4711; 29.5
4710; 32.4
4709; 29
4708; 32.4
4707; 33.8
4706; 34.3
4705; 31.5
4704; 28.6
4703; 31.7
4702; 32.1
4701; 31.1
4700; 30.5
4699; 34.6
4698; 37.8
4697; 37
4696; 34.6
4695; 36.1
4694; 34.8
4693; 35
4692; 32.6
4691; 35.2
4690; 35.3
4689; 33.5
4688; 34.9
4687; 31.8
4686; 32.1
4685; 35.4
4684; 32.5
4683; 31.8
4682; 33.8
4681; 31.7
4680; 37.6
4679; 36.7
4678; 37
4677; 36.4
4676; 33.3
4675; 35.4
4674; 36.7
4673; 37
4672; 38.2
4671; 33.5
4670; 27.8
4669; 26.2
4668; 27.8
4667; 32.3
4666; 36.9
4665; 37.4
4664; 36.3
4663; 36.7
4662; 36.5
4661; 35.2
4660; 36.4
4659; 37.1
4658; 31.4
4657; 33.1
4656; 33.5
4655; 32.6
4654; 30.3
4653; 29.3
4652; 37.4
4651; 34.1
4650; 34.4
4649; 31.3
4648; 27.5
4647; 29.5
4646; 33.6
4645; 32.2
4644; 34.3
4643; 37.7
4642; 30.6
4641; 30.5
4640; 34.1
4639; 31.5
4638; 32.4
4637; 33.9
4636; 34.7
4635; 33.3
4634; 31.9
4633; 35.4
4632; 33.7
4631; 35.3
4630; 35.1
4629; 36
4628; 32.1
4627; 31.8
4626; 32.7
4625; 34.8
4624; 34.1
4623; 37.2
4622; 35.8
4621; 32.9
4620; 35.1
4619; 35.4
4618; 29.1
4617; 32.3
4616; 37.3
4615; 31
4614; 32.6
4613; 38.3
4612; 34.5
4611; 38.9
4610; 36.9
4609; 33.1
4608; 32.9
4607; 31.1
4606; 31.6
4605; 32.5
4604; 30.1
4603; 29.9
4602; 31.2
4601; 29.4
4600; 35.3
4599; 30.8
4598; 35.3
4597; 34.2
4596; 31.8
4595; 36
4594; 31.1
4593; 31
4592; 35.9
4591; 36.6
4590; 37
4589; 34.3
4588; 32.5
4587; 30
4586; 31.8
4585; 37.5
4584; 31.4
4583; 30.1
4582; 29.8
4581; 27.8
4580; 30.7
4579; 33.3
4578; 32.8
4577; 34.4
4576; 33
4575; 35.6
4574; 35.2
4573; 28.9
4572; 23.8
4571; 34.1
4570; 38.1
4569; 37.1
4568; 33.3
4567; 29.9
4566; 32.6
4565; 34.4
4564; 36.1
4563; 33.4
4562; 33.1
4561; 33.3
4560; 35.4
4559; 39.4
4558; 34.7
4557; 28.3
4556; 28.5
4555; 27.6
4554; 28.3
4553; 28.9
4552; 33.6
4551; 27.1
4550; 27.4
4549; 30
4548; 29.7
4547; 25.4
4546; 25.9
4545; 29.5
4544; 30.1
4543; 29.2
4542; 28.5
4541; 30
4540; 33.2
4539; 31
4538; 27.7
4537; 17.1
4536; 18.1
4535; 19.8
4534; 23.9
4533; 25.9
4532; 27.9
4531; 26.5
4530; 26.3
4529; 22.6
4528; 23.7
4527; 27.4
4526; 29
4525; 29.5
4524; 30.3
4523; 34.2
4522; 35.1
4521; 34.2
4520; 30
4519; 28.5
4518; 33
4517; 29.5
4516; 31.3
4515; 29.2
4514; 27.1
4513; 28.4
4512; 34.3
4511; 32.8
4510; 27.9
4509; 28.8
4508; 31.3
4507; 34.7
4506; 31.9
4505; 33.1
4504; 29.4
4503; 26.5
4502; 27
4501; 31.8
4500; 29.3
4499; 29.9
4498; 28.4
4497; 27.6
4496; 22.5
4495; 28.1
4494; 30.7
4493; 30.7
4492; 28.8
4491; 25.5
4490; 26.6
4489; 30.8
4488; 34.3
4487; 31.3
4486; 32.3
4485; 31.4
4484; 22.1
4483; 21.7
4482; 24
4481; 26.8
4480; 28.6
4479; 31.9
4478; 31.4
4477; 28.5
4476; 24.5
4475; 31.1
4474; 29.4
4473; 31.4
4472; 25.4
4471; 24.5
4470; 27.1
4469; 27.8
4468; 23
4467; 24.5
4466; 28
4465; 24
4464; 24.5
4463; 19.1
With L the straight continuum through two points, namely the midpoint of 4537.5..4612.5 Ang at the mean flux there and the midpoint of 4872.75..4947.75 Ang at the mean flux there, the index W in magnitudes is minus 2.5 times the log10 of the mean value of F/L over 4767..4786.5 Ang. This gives 0.22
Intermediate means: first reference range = 32.1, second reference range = 32.5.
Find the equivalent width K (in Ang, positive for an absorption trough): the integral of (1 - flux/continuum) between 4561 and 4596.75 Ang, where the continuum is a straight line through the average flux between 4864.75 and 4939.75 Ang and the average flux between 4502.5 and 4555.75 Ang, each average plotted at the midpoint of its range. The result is -4.62 Ang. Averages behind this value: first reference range 28.7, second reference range 32.5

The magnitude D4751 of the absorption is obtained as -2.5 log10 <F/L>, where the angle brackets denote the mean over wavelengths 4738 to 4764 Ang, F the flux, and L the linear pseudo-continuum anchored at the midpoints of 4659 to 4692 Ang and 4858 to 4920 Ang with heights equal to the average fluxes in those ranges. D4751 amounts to 0.05 mag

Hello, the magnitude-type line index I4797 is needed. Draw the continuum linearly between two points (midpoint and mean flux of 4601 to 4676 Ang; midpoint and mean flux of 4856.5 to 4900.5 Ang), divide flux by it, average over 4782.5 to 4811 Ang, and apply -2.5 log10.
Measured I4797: 0.08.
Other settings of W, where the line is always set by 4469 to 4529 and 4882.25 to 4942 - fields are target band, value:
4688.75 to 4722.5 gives -0.08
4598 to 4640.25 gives -0.11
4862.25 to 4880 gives 0.03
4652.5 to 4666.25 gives -0.13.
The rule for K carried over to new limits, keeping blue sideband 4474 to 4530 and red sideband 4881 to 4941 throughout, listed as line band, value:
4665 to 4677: -1.1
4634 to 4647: -1.1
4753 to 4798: 4.4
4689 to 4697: -1.0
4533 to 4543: 1.3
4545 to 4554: 0.3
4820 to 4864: 0.1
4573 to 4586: -1.1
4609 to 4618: -1.4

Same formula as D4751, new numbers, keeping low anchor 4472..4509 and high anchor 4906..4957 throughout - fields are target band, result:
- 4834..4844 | 0.014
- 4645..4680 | -0.105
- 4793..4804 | 0.026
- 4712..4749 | -0.046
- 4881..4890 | 0.041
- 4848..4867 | -0.024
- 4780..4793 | 0.225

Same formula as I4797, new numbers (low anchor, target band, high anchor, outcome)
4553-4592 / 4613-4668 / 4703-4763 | -0.04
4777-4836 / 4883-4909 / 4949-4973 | -0.06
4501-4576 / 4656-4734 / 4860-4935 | -0.08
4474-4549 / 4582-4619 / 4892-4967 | -0.13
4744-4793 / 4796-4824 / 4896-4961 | -0.09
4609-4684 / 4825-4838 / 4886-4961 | 0.06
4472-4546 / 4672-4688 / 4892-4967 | -0.15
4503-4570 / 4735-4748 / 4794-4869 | -0.04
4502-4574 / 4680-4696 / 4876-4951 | -0.10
